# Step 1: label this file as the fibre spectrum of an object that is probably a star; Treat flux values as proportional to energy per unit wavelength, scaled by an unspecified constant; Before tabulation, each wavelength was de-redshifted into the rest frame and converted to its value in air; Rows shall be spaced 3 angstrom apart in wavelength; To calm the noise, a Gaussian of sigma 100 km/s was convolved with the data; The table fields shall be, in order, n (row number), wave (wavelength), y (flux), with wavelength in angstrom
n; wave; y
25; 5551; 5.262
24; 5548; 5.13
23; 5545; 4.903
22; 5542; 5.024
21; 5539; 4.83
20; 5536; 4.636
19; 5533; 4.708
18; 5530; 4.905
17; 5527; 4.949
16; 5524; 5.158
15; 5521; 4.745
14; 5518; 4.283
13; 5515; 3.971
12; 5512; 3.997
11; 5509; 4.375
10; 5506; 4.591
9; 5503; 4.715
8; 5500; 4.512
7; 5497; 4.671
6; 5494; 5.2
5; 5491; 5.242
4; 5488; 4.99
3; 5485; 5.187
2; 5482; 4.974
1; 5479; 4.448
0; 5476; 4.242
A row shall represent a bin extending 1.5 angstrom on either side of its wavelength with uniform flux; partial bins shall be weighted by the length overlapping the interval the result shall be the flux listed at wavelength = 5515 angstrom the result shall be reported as 3.971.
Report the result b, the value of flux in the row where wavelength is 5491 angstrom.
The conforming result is 5.242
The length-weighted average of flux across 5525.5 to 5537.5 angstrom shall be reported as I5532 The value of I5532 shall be 4.8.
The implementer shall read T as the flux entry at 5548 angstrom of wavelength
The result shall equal 5.13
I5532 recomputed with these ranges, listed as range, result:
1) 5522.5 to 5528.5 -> 5.05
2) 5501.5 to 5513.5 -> 4.42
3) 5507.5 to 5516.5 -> 4.11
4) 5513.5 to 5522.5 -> 4.33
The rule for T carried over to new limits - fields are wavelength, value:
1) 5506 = 4.591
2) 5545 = 4.903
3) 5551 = 5.262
